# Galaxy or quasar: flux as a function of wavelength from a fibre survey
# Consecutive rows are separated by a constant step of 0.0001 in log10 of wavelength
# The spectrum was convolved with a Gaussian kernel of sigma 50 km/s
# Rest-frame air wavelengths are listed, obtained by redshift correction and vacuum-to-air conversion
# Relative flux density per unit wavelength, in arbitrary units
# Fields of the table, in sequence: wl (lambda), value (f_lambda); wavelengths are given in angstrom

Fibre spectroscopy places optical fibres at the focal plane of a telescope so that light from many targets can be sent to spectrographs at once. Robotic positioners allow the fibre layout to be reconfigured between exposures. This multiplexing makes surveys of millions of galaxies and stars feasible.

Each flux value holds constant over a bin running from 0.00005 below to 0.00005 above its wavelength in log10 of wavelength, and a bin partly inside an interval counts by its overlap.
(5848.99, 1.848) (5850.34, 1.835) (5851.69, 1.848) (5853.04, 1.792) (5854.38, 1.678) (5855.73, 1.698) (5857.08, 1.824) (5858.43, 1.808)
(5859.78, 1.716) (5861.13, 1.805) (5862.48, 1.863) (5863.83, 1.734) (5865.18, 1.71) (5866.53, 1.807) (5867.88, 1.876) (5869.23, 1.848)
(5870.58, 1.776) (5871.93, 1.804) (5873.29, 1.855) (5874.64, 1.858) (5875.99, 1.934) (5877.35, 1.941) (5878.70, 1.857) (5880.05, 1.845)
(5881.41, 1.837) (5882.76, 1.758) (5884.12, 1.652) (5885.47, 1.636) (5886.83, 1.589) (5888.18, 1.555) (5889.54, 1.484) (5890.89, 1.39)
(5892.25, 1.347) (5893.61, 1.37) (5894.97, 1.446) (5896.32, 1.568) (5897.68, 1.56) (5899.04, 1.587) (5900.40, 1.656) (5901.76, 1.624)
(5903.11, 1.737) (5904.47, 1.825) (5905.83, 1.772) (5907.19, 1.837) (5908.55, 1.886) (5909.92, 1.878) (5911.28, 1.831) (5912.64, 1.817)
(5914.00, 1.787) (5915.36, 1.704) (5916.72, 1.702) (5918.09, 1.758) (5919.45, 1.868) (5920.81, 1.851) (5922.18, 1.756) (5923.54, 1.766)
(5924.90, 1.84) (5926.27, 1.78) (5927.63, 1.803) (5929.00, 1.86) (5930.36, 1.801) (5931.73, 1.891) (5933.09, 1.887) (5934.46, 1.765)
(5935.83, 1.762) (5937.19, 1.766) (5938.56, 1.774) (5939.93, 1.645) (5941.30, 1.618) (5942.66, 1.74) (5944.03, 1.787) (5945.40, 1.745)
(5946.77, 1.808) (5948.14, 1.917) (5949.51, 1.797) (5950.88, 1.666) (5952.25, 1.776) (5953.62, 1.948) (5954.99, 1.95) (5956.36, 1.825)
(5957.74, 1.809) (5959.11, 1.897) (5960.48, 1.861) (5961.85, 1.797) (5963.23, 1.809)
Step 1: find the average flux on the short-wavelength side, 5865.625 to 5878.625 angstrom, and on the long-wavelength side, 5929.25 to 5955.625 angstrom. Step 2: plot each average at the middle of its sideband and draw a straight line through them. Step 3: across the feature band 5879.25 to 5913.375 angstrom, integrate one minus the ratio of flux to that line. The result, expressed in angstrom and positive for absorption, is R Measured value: 3.2 angstrom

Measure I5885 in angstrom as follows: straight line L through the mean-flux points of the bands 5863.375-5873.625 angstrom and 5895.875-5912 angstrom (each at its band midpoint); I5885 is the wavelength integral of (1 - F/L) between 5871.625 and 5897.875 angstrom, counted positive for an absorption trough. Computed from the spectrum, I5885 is 1.58 angstrom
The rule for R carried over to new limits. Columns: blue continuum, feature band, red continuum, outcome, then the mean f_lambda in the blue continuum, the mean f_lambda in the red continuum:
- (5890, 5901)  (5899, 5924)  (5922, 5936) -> -2.0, 1.49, 1.81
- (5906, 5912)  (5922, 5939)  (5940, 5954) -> 0.0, 1.85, 1.77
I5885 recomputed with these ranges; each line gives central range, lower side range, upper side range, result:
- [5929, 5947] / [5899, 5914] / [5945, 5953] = 0.14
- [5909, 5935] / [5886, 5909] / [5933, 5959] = -1.75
